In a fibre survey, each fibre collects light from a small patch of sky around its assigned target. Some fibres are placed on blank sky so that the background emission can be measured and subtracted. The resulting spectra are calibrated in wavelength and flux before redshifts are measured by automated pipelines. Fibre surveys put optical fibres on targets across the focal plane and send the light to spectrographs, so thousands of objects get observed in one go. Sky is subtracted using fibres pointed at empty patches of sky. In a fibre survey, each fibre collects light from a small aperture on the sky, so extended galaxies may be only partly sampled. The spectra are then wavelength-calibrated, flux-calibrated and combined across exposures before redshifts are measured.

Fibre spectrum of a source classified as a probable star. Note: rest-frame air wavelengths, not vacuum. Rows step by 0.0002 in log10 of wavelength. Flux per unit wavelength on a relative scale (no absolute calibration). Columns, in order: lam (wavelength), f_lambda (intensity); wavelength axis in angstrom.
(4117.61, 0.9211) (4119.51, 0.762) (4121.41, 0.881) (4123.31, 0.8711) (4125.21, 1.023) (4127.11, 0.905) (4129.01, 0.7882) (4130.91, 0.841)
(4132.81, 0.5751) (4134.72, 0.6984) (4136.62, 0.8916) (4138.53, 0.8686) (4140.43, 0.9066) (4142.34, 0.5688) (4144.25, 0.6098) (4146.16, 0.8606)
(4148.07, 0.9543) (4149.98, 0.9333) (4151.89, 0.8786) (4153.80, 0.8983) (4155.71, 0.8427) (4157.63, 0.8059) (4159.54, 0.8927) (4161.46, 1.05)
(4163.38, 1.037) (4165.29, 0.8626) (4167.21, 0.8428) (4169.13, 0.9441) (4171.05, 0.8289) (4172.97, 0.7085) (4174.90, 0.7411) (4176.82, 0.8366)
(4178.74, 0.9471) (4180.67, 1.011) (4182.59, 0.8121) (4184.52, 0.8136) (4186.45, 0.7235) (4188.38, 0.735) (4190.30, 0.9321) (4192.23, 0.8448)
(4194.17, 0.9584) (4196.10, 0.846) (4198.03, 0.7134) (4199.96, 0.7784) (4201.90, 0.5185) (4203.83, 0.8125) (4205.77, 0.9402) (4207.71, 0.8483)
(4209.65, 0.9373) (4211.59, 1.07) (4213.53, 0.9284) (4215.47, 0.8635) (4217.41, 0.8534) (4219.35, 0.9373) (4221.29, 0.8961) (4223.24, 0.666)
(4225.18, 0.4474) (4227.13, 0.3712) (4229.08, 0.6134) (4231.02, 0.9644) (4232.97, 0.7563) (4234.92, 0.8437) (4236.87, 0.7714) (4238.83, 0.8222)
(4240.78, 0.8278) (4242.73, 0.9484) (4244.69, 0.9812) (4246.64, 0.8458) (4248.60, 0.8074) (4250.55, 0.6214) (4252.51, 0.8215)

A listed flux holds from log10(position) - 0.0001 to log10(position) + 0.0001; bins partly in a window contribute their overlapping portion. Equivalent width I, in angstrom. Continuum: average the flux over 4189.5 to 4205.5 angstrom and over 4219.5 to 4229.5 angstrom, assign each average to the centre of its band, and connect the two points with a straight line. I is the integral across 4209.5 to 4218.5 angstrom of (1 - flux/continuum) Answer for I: -3.0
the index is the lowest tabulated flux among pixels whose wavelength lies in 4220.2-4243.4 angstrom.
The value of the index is 0.3712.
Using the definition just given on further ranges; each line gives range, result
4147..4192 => 0.7085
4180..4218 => 0.5185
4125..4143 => 0.5688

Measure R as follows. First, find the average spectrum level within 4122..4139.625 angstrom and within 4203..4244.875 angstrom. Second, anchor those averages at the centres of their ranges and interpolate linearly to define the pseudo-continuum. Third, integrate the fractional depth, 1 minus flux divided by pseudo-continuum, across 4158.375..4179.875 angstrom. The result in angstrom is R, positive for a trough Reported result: -1.4 angstrom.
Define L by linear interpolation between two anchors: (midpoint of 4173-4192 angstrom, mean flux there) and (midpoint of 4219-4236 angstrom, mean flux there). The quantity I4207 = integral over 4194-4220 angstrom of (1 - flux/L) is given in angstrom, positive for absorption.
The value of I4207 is -2.95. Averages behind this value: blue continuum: 0.833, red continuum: 0.714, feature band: 0.854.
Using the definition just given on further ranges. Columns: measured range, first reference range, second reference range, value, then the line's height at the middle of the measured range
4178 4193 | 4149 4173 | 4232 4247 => 0.5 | 0.88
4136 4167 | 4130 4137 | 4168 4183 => -3.0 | 0.789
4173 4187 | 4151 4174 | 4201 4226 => 0.5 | 0.864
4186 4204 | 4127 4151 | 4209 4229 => 0.1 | 0.79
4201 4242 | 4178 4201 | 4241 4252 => 2.1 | 0.84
